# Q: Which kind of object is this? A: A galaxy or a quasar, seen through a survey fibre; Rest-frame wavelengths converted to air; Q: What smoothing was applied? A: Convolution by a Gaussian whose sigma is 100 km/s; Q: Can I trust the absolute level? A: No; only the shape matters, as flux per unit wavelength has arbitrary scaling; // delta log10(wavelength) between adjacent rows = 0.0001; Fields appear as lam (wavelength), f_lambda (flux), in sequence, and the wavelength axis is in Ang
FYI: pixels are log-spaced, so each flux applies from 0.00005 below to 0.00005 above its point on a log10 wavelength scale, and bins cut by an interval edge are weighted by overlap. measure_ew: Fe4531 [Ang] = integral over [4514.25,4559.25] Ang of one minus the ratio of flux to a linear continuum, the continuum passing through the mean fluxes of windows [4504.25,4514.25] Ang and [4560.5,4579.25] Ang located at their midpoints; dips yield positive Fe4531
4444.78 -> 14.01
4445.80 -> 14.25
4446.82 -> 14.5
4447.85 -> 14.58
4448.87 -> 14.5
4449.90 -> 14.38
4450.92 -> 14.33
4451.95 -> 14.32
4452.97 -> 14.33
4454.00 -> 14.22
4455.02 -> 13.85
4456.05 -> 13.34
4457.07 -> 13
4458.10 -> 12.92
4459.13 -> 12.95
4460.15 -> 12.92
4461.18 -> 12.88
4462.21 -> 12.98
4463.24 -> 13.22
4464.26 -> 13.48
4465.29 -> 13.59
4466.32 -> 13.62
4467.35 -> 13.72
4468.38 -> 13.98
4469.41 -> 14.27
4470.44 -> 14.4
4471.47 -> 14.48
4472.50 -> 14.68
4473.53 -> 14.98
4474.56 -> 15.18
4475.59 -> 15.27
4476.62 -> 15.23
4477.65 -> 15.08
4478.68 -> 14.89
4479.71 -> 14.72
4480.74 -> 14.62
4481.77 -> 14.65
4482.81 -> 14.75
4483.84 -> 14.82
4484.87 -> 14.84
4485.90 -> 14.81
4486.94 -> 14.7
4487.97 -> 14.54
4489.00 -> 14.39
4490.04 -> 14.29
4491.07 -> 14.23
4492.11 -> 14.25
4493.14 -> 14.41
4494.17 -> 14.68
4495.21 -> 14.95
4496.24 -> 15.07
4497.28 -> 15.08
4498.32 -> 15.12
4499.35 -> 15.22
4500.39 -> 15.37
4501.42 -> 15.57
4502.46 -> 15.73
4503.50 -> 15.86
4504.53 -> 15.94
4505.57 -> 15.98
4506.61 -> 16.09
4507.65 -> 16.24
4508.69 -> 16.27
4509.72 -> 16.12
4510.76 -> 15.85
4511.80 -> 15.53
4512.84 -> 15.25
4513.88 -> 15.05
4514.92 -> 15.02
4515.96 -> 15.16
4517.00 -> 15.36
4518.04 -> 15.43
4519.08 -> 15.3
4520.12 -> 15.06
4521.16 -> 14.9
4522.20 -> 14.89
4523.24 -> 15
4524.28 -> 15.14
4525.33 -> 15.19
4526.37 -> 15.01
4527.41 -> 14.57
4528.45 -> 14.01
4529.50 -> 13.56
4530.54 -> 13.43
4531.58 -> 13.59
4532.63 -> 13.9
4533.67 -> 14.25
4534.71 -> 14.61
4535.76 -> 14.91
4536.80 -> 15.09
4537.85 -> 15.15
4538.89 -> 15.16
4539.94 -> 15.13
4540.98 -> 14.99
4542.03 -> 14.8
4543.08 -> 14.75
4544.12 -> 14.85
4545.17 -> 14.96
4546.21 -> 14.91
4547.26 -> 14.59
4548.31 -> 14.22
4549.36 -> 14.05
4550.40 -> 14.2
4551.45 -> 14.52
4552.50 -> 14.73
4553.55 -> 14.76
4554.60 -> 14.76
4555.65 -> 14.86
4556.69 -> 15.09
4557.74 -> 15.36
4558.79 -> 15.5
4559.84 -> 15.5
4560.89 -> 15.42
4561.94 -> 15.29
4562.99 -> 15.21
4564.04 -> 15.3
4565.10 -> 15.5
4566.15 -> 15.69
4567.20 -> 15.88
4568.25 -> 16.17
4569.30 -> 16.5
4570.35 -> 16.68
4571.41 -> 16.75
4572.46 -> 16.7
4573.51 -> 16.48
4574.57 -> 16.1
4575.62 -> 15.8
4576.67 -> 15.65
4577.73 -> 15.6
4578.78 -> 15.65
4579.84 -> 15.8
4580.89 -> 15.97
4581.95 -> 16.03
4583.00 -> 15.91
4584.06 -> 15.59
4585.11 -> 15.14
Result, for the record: 3.1 Ang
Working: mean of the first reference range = 15.8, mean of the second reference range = 15.9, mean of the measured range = 14.8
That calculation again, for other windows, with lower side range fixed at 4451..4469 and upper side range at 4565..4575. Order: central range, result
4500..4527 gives -1.1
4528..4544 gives 1.0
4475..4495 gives -0.8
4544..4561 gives 1.1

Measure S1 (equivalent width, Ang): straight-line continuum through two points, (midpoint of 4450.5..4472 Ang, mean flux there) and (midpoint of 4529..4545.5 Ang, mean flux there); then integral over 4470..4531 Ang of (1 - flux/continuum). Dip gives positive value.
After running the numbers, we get -3.89 Ang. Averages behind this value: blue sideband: 13.7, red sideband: 14.6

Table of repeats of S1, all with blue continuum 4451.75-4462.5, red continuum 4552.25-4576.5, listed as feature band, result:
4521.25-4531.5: 0.25 Ang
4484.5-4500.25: -0.63 Ang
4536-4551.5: 0.47 Ang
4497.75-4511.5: -1.31 Ang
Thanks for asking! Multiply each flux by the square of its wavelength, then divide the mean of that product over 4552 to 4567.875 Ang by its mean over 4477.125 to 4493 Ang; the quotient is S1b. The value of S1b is 1.1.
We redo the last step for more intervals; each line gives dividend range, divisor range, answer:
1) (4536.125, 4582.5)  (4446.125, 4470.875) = 1.17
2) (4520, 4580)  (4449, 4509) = 1.07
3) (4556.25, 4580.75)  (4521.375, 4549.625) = 1.10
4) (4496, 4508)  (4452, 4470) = 1.18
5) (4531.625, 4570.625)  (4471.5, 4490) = 1.05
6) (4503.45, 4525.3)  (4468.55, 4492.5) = 1.07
